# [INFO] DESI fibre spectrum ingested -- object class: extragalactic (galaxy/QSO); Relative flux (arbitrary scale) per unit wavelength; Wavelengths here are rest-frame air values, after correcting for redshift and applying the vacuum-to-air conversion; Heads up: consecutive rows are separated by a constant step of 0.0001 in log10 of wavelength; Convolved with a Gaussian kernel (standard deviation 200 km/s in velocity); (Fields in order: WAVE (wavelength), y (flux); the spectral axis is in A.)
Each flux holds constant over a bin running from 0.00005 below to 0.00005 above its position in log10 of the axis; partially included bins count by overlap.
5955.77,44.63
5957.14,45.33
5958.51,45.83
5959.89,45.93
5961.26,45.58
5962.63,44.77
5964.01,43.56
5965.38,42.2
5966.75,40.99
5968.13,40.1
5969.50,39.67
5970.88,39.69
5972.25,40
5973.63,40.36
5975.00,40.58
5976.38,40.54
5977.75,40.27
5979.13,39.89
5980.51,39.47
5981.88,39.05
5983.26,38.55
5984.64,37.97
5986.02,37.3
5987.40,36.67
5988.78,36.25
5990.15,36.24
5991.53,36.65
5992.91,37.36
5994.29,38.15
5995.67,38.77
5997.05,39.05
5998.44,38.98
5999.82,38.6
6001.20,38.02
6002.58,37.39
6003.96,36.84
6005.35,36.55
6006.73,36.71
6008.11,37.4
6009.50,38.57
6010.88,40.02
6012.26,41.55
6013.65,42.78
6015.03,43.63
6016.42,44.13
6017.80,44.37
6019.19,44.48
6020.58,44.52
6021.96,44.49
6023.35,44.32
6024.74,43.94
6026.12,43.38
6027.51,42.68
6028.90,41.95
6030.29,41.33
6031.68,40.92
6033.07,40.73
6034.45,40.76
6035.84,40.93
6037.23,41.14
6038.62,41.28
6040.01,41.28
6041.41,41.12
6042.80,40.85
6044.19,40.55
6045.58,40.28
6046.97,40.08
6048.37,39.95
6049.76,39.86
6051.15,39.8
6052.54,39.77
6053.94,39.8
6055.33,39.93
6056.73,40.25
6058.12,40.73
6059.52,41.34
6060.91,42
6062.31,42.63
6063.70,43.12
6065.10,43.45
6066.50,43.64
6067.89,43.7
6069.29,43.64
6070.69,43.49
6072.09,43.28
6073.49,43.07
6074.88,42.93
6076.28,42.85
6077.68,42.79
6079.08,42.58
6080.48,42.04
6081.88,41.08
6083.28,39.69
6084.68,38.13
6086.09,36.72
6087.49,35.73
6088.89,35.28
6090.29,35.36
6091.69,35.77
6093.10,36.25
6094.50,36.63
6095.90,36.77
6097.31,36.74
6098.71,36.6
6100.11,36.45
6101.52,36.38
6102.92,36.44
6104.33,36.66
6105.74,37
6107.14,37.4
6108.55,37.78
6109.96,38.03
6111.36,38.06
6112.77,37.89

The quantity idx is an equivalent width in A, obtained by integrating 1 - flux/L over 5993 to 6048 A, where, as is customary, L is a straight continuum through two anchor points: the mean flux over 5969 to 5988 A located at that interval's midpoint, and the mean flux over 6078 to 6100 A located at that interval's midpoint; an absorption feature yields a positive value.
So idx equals -3.0 A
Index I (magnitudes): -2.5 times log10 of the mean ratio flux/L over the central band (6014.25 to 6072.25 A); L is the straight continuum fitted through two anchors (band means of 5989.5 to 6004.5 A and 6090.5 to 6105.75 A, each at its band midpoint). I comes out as -0.131 mag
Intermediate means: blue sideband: 37.8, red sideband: 36.4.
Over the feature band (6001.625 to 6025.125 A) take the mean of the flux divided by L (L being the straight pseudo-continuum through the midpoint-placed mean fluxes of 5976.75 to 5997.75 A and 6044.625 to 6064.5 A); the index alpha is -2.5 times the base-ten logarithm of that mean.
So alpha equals -0.06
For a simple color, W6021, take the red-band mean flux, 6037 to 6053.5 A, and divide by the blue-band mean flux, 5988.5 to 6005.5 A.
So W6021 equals 1.07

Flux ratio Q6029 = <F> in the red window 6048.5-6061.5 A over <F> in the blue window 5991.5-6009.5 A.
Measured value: 1.1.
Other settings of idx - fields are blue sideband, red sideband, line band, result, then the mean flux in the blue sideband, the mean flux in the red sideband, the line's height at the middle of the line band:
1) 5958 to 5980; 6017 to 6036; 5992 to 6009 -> 1.83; 41.8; 42.8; 42.4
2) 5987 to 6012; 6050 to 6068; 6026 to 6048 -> -0.57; 37.8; 41.5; 40.1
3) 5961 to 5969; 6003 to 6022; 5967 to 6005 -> 3.00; 42.7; 41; 41.9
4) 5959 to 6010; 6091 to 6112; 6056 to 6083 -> -3.58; 39.3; 36.9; 37.5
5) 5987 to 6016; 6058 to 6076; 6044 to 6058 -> 0.60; 38.5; 42.9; 41.8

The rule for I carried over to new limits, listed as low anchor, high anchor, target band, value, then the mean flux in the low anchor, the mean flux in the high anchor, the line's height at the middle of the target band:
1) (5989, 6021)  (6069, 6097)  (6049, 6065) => -0.04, 39.5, 39.6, 39.6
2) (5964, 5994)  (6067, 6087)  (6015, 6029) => -0.09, 39.1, 41.8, 40.3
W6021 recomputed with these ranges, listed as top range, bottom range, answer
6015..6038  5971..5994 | 1.11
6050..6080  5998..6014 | 1.09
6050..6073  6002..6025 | 1.02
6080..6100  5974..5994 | 0.97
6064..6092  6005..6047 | 0.98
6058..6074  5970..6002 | 1.11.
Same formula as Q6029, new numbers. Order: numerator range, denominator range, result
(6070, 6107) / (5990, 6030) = 0.96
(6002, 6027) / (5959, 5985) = 1.01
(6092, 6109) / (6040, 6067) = 0.90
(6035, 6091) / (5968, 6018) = 1.05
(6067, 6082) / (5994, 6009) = 1.14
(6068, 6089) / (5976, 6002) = 1.07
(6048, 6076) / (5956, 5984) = 1.01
